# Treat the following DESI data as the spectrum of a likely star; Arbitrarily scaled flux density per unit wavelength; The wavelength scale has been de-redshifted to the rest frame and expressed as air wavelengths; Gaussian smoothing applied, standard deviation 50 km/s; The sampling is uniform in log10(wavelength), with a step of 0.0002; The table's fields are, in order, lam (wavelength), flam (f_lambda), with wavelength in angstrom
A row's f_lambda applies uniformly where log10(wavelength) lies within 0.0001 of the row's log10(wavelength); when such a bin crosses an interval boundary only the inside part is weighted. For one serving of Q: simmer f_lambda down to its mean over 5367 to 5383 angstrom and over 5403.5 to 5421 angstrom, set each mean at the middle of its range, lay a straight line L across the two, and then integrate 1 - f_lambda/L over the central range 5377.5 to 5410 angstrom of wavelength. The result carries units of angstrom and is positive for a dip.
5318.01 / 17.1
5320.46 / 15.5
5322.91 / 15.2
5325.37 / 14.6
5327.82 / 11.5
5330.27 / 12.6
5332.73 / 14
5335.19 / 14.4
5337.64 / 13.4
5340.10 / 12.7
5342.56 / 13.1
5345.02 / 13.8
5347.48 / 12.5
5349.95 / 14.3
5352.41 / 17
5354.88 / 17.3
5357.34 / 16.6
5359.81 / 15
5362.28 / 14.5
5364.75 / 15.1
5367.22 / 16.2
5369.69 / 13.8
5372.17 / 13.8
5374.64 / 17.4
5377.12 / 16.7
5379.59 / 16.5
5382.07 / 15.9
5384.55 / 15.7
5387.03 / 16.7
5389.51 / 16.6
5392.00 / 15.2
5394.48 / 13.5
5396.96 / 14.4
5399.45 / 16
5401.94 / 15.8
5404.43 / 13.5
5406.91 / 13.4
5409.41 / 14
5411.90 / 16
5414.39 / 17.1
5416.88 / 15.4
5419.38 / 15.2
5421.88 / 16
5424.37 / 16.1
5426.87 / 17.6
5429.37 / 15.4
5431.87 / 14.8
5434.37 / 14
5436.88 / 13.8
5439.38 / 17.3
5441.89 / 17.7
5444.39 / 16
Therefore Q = 0.3 angstrom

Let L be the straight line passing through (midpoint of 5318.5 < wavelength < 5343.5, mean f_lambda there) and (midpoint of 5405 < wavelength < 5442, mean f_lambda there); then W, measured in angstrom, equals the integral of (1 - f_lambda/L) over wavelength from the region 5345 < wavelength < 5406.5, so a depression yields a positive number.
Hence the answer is -3.1 angstrom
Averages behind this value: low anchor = 13.8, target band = 15.4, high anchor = 15.5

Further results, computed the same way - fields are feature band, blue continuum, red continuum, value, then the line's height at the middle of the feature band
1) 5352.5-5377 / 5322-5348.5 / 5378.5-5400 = -1.8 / 14.6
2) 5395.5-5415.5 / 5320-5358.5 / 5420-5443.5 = 0.5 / 15.4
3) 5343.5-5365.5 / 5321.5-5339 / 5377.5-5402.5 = -0.9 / 14.5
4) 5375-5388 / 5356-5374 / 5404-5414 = -1.3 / 14.9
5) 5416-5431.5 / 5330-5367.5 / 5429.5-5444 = -0.5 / 15.4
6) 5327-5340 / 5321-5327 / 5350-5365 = 1.6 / 15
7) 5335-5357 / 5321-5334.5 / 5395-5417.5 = -0.6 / 14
